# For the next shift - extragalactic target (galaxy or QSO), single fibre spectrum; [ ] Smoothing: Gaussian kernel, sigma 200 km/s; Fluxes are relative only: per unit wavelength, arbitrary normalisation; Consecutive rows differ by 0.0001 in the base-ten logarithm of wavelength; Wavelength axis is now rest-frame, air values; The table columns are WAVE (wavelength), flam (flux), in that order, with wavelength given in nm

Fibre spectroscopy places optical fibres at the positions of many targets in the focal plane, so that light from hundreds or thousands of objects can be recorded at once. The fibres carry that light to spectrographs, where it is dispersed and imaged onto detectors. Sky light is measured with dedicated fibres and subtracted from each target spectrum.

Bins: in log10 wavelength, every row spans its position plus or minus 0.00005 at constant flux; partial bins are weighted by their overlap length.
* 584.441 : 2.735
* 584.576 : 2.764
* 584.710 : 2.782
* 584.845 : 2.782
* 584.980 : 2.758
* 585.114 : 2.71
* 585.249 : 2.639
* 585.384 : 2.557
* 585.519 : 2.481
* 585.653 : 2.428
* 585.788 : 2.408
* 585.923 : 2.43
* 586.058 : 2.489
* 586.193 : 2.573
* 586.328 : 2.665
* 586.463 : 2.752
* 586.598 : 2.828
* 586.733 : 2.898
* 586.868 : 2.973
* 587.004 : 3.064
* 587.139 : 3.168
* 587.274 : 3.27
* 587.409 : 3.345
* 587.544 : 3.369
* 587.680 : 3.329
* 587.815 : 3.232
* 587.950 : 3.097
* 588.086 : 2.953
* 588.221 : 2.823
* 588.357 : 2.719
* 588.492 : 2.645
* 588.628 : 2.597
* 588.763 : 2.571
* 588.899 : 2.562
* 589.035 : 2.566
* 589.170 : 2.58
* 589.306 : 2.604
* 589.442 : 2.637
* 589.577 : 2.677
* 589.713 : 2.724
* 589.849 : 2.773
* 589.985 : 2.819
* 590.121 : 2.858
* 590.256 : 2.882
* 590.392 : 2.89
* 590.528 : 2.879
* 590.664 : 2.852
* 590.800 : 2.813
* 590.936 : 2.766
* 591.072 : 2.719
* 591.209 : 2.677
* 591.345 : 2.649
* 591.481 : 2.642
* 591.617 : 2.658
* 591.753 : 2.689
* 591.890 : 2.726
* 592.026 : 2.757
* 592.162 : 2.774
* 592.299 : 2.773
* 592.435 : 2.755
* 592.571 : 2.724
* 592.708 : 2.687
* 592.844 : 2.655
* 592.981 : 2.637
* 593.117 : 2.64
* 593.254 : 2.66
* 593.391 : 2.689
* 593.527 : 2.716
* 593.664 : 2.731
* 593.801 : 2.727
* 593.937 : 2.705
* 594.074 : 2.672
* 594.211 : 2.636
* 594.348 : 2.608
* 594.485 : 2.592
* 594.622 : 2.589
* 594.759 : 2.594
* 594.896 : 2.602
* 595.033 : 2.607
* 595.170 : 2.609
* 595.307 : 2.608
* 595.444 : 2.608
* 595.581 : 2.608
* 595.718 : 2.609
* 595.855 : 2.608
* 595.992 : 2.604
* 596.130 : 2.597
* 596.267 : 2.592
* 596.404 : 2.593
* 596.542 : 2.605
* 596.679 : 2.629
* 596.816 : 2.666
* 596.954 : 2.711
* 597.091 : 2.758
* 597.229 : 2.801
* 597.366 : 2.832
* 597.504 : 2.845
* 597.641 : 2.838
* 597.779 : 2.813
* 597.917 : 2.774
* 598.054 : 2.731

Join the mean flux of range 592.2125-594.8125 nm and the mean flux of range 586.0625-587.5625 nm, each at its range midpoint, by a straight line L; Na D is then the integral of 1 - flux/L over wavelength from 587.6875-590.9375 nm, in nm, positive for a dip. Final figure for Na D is 0.08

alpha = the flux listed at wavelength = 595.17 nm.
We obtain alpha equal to 2.609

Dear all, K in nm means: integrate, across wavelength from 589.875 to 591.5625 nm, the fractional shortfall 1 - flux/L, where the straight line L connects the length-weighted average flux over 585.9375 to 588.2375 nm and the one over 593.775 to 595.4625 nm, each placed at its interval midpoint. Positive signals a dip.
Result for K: 0.01 nm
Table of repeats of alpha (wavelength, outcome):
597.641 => 2.838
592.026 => 2.757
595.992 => 2.604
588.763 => 2.571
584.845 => 2.782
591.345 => 2.649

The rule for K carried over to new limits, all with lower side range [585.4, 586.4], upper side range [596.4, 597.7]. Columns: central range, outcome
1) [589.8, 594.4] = -0.18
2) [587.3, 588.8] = -0.26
